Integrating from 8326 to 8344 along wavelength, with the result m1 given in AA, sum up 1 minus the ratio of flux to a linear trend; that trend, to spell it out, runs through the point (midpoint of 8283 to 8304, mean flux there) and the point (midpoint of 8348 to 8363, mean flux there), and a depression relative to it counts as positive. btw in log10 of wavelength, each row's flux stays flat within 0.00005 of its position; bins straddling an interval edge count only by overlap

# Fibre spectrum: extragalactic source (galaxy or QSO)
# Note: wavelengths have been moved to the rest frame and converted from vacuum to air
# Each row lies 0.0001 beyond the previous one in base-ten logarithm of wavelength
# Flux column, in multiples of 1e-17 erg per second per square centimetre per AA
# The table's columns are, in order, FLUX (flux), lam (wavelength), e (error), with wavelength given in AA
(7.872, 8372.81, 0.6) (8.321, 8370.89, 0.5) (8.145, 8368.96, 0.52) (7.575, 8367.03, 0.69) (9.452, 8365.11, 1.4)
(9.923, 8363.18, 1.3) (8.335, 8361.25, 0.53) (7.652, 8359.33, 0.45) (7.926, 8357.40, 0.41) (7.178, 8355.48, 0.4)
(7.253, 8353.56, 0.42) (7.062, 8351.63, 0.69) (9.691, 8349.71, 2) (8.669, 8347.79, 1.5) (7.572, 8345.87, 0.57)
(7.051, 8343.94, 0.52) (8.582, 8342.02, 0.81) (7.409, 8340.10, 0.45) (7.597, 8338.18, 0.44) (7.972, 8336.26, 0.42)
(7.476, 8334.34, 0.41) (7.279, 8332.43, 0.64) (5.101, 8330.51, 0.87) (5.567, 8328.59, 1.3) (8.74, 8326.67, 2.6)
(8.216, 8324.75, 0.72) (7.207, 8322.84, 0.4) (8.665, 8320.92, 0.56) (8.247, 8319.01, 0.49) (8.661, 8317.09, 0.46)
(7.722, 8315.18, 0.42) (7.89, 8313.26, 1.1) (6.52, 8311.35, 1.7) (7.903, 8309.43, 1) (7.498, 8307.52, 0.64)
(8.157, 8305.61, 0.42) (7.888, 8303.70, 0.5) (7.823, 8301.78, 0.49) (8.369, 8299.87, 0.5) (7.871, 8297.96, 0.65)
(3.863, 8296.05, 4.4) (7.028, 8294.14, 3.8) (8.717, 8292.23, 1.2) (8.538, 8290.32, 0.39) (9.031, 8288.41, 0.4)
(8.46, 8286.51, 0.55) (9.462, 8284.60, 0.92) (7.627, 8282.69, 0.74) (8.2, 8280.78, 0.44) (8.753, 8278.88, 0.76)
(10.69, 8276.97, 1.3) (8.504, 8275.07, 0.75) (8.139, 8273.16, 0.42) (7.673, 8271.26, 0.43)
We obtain 1.6 AA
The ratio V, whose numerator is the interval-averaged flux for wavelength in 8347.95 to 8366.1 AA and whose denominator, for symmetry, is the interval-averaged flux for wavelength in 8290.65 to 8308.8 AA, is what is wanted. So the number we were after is 1.10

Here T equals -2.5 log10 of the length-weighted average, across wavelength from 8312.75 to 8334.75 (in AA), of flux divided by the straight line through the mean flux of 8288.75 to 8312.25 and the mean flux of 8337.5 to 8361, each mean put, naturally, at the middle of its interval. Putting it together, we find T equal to 0.02 mag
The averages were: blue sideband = 7.55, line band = 7.56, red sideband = 7.82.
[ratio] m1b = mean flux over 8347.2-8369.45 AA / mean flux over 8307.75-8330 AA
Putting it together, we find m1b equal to 1.1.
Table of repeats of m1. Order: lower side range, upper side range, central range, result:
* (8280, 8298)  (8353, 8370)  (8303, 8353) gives 2.1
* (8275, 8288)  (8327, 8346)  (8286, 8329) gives 1.4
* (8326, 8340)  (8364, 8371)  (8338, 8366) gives -1.0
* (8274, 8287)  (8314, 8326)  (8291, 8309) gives 2.1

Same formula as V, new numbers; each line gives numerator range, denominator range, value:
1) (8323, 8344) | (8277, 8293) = 0.85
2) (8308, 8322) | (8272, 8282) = 0.90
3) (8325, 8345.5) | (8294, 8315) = 0.99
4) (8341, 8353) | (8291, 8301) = 1.12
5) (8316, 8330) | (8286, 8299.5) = 1.02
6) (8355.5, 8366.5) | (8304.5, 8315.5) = 1.12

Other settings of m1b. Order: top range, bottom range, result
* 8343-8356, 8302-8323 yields 0.99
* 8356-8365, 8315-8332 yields 1.12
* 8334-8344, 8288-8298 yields 1.05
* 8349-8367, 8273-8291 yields 0.94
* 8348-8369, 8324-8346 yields 1.12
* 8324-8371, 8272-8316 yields 0.97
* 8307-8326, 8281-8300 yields 1.00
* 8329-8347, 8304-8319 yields 0.94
